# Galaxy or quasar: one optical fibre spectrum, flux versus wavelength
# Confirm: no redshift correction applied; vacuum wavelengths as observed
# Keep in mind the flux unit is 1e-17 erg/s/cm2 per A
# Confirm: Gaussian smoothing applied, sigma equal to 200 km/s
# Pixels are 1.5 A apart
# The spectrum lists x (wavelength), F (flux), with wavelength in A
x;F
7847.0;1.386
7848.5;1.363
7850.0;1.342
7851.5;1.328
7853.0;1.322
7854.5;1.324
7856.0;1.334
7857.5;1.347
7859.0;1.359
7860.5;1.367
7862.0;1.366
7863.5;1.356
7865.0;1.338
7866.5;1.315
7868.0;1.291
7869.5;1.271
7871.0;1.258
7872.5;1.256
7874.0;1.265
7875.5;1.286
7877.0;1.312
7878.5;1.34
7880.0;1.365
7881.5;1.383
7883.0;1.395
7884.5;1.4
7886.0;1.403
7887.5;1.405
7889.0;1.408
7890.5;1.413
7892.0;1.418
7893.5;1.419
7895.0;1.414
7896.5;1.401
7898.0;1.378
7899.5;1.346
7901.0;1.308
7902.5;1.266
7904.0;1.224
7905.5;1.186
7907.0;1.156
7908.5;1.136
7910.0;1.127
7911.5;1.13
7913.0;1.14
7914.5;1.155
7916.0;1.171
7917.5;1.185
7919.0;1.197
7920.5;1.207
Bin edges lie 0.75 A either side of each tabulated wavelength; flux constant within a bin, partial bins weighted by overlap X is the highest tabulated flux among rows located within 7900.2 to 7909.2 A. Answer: 1.308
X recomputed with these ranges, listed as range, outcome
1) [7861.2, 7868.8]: 1.366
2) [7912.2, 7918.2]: 1.185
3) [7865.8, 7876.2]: 1.315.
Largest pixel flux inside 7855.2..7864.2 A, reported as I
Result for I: 1.367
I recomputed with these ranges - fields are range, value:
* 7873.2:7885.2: 1.4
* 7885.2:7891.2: 1.413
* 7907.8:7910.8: 1.136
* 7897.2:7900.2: 1.378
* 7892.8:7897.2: 1.419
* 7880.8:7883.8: 1.395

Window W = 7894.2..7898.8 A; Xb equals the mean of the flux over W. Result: 1.4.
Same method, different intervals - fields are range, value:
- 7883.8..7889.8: 1.4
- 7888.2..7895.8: 1.41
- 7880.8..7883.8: 1.39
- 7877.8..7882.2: 1.36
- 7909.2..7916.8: 1.14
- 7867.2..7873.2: 1.27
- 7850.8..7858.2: 1.33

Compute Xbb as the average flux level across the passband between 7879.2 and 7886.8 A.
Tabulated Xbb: 1.39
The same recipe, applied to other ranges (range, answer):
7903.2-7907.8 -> 1.19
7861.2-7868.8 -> 1.33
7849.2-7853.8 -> 1.33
